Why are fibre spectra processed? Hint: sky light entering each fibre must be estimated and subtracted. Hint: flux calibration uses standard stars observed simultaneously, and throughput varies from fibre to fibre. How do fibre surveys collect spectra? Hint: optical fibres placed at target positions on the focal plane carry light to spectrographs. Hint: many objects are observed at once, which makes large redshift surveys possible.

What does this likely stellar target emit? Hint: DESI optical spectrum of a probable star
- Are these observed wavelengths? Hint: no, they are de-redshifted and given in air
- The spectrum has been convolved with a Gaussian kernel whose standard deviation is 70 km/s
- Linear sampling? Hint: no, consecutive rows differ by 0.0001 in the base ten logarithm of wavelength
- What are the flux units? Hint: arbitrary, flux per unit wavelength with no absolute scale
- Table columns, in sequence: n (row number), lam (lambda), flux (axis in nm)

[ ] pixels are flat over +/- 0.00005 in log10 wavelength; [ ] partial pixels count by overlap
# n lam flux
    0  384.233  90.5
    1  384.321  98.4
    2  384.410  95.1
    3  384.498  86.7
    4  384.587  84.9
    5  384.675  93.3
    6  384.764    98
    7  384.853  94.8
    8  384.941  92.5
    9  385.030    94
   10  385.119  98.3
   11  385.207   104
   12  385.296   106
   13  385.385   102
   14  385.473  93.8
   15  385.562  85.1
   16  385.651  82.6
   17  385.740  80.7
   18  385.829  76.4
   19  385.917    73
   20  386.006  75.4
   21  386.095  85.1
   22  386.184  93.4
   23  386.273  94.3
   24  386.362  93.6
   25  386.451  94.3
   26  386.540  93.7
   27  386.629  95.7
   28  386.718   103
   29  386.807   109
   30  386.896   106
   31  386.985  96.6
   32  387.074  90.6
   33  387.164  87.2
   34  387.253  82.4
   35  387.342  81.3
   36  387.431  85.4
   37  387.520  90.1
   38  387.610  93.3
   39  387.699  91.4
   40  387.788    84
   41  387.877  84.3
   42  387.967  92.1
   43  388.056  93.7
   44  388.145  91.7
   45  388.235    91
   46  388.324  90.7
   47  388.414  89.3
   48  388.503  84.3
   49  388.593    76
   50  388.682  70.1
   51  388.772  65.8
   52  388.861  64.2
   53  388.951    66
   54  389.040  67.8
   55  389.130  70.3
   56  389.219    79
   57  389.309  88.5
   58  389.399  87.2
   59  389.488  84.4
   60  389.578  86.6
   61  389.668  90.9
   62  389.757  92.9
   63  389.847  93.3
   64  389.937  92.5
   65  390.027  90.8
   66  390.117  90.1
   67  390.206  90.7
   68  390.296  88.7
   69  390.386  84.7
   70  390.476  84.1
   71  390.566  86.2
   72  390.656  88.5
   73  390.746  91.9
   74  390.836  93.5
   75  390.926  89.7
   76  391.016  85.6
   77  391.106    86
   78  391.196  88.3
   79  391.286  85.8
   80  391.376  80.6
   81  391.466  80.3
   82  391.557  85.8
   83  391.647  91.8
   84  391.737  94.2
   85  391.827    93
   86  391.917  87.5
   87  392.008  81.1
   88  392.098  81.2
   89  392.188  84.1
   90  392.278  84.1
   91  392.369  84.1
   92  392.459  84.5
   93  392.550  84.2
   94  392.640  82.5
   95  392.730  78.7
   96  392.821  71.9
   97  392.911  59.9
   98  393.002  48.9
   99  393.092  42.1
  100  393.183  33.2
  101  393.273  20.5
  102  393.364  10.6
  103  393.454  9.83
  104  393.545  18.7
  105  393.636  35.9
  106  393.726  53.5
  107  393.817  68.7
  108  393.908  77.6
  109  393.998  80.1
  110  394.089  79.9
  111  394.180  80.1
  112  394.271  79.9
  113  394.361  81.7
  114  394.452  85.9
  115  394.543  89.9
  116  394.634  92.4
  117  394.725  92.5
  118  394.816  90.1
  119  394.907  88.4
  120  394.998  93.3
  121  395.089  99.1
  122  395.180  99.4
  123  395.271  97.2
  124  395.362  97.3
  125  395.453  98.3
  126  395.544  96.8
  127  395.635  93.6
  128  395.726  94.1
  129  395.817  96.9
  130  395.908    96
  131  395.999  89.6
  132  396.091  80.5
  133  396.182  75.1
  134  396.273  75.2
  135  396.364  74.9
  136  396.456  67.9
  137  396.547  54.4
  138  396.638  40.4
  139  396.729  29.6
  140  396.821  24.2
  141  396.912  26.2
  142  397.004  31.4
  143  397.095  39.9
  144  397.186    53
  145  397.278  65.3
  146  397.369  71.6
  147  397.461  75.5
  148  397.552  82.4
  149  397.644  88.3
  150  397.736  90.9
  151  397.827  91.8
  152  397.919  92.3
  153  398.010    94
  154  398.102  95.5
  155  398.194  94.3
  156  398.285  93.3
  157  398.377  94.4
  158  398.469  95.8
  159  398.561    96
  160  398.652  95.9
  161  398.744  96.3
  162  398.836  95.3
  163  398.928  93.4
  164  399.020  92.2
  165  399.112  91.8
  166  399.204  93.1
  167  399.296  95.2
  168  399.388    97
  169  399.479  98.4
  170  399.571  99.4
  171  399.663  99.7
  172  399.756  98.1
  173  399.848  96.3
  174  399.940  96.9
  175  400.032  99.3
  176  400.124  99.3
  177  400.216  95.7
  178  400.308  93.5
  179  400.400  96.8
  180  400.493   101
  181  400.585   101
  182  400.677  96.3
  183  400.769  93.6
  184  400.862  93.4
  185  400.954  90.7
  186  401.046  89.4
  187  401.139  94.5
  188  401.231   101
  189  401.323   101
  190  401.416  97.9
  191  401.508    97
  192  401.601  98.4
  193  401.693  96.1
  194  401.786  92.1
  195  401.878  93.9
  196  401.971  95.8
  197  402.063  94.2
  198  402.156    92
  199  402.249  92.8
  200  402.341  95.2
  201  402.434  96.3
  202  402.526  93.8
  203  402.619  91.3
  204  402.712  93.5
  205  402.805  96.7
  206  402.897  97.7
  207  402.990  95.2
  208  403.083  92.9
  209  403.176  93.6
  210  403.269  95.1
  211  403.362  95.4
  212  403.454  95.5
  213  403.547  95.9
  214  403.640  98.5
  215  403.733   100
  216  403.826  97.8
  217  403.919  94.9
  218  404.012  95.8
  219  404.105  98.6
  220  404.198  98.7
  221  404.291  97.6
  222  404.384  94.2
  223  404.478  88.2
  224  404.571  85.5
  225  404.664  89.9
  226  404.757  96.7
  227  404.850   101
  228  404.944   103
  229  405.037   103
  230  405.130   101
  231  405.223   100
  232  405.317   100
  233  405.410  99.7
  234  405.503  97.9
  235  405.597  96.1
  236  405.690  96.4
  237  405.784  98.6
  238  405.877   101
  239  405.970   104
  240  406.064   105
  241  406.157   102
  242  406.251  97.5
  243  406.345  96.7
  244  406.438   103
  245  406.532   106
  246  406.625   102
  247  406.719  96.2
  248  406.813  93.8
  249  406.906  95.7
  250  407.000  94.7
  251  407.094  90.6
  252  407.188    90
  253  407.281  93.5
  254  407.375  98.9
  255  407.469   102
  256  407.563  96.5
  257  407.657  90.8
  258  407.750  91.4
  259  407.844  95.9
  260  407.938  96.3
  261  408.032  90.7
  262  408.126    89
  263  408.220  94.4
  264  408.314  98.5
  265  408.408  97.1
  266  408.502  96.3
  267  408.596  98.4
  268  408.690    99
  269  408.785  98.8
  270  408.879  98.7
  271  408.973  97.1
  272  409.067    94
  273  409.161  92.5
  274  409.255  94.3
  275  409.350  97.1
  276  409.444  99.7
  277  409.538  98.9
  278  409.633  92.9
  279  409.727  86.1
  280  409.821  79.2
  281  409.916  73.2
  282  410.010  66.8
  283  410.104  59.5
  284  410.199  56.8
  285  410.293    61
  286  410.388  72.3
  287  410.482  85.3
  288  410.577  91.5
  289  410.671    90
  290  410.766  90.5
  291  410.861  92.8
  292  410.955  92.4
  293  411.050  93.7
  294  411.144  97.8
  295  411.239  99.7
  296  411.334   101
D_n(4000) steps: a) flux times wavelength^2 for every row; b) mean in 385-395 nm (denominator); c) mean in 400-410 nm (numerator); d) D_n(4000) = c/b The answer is 1.3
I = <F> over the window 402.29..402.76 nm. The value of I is 94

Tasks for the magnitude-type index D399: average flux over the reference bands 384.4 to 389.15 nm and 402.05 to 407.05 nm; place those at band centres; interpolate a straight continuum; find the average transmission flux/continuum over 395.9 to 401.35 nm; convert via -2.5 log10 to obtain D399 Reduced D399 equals 0.12 mag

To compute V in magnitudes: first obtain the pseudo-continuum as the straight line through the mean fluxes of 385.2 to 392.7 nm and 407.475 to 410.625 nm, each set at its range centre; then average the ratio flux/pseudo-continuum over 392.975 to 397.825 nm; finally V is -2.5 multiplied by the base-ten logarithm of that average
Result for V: 0.26 mag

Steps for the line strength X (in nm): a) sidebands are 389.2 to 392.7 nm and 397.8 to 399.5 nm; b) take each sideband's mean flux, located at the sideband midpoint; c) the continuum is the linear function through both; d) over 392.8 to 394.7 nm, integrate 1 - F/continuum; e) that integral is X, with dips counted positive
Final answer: 0.67 nm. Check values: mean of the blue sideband 87.2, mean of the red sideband 94.5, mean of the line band 58.4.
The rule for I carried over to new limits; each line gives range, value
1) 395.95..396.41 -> 79.1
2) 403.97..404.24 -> 97.8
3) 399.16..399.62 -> 96.8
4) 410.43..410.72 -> 88.7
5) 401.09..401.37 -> 98.6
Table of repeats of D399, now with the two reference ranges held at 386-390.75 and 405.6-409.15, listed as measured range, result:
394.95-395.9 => -0.07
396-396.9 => 0.49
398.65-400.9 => -0.04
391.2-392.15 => 0.03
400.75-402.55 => -0.01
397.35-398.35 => 0.04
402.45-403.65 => 0.00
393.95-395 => 0.06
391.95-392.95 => 0.12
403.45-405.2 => -0.01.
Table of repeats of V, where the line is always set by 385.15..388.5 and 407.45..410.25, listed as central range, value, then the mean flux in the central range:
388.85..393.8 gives 0.20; 75.5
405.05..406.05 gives -0.10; 99.8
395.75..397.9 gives 0.33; 66.7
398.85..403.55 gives -0.06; 95.6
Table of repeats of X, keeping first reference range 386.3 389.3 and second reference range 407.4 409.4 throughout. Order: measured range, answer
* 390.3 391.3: 0.00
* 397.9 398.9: -0.04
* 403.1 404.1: -0.03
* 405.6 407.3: -0.06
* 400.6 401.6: -0.04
